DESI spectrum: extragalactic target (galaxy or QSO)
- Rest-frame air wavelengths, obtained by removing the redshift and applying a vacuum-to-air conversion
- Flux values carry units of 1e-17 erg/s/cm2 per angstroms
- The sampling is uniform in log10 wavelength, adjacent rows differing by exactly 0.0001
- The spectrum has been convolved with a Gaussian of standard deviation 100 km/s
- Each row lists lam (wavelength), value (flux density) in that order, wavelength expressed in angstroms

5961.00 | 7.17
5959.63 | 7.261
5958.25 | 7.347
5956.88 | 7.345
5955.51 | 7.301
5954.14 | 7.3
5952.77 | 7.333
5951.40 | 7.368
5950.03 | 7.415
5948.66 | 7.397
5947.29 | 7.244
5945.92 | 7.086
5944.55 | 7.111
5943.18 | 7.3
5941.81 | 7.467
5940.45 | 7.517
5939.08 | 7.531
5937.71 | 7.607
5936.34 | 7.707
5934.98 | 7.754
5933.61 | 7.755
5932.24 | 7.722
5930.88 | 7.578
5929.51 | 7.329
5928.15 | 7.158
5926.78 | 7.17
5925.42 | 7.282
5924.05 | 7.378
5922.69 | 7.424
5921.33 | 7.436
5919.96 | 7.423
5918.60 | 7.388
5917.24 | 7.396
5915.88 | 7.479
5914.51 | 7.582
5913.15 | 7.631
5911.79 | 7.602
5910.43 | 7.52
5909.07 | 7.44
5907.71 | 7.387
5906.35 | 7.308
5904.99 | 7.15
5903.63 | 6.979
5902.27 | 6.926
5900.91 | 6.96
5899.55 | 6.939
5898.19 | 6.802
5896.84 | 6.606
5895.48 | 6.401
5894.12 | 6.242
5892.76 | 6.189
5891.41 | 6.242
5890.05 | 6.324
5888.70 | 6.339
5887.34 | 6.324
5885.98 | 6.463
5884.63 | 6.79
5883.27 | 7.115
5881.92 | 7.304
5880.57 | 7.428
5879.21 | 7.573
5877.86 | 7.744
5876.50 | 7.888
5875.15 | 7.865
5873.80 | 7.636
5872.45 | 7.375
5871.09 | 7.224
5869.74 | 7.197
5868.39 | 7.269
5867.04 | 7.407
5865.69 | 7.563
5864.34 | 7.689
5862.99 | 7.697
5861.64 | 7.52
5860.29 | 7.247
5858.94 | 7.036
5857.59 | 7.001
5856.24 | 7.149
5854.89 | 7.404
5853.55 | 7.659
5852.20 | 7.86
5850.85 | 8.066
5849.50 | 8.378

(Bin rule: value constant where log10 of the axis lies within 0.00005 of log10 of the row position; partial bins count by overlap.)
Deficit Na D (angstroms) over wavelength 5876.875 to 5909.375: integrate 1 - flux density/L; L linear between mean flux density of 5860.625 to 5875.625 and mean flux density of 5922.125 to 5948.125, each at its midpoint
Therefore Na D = 2.6 angstroms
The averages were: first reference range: 7.49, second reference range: 7.43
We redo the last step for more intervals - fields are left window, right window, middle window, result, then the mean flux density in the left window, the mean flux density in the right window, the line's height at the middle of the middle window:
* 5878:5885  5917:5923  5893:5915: 0.9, 7.3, 7.42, 7.37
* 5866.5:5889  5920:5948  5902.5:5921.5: -0.1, 7.24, 7.43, 7.35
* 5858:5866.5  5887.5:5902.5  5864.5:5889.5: -0.8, 7.44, 6.52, 7.03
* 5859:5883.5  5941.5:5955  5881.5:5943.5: 1.9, 7.48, 7.3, 7.38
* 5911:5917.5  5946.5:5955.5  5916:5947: 0.1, 7.55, 7.34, 7.45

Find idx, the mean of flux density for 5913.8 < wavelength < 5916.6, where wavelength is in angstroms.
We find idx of 7.52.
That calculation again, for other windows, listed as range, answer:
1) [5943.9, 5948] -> 7.14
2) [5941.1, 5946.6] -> 7.25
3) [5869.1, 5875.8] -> 7.46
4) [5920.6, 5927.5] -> 7.33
